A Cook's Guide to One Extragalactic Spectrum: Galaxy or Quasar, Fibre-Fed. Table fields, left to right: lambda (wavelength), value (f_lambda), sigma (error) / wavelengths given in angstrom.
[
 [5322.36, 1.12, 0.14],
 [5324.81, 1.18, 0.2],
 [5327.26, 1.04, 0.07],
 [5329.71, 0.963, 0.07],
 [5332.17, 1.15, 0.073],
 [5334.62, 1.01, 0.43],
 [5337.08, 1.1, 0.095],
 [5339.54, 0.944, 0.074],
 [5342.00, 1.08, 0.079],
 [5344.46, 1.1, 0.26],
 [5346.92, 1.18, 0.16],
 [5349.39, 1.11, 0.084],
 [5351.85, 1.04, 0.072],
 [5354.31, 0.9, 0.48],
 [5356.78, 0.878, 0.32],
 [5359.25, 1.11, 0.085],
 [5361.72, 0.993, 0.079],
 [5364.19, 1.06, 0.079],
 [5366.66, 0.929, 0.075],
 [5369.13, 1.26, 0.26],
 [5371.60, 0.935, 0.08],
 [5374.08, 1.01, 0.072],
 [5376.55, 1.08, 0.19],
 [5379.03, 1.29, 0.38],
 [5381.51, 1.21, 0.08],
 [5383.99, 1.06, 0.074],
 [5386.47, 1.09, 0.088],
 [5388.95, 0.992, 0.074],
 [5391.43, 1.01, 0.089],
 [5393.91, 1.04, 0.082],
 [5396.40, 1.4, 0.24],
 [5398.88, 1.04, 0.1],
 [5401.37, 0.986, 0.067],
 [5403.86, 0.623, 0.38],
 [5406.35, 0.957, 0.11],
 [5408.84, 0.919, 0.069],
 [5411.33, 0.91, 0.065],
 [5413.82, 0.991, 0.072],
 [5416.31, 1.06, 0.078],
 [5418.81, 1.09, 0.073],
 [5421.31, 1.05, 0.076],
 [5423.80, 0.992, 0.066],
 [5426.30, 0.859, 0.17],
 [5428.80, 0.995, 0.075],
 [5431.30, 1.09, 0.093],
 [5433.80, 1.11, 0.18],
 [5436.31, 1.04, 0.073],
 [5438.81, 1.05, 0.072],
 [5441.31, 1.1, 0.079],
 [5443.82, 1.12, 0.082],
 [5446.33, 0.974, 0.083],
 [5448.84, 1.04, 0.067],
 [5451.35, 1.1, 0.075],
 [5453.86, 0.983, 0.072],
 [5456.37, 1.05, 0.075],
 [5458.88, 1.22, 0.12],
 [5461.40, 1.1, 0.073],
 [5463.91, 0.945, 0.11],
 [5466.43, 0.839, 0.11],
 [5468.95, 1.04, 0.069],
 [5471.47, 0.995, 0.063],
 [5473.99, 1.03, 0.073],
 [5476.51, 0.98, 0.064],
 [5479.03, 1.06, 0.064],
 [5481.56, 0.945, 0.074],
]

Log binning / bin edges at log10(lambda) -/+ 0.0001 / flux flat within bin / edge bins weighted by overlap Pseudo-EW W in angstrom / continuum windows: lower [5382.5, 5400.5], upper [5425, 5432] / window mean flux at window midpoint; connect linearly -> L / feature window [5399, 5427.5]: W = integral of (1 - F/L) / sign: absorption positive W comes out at 1.9 angstrom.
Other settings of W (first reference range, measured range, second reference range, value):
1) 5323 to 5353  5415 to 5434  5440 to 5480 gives 0.4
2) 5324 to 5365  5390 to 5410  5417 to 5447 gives 0.9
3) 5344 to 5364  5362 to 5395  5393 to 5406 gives -1.6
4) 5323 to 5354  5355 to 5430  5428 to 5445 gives 3.2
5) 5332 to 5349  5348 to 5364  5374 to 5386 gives 1.3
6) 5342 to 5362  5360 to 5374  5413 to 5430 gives 0.0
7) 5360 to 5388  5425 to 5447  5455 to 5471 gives 0.1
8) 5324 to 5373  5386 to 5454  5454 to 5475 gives 0.8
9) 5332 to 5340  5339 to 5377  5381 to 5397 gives 1.1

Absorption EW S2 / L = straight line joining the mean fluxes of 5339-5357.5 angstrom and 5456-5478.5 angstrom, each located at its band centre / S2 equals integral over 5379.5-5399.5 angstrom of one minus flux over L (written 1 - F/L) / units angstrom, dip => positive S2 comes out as -1.6 angstrom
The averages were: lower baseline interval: 1.04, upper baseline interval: 1.02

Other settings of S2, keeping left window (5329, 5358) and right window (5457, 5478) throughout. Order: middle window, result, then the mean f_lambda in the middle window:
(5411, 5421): 0.0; 1.03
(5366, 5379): -0.5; 1.07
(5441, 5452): -0.4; 1.06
